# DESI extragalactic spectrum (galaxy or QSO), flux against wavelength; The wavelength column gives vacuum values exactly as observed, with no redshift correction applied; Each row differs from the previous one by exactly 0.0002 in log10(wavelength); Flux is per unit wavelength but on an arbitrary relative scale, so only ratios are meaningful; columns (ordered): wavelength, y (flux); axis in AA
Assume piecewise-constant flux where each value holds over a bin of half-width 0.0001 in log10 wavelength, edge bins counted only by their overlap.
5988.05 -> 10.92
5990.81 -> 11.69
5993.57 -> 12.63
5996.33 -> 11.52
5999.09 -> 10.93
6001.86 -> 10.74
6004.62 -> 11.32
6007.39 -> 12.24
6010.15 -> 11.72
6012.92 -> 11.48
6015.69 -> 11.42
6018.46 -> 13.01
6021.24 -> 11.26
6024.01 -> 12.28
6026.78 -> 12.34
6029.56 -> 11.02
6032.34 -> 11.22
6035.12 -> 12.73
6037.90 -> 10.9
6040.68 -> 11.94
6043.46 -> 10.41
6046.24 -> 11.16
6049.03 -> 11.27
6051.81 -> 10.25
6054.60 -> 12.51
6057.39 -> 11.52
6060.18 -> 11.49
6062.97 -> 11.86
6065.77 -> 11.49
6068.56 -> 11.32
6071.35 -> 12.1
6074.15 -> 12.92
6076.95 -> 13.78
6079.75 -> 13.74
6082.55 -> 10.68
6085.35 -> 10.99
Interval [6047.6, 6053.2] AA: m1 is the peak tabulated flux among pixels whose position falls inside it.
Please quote 11.27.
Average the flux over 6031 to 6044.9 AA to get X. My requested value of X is 11.4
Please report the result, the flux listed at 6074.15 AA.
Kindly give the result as 12.92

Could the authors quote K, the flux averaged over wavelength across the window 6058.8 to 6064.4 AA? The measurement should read 11.7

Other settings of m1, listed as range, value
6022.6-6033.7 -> 12.34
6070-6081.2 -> 13.78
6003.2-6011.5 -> 12.24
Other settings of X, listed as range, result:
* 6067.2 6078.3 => 12.5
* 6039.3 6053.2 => 11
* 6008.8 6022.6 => 11.8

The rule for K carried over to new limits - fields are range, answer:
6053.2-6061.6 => 11.8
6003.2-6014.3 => 11.7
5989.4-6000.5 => 11.7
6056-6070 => 11.5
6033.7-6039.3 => 11.8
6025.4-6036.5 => 11.8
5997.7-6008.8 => 11.3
